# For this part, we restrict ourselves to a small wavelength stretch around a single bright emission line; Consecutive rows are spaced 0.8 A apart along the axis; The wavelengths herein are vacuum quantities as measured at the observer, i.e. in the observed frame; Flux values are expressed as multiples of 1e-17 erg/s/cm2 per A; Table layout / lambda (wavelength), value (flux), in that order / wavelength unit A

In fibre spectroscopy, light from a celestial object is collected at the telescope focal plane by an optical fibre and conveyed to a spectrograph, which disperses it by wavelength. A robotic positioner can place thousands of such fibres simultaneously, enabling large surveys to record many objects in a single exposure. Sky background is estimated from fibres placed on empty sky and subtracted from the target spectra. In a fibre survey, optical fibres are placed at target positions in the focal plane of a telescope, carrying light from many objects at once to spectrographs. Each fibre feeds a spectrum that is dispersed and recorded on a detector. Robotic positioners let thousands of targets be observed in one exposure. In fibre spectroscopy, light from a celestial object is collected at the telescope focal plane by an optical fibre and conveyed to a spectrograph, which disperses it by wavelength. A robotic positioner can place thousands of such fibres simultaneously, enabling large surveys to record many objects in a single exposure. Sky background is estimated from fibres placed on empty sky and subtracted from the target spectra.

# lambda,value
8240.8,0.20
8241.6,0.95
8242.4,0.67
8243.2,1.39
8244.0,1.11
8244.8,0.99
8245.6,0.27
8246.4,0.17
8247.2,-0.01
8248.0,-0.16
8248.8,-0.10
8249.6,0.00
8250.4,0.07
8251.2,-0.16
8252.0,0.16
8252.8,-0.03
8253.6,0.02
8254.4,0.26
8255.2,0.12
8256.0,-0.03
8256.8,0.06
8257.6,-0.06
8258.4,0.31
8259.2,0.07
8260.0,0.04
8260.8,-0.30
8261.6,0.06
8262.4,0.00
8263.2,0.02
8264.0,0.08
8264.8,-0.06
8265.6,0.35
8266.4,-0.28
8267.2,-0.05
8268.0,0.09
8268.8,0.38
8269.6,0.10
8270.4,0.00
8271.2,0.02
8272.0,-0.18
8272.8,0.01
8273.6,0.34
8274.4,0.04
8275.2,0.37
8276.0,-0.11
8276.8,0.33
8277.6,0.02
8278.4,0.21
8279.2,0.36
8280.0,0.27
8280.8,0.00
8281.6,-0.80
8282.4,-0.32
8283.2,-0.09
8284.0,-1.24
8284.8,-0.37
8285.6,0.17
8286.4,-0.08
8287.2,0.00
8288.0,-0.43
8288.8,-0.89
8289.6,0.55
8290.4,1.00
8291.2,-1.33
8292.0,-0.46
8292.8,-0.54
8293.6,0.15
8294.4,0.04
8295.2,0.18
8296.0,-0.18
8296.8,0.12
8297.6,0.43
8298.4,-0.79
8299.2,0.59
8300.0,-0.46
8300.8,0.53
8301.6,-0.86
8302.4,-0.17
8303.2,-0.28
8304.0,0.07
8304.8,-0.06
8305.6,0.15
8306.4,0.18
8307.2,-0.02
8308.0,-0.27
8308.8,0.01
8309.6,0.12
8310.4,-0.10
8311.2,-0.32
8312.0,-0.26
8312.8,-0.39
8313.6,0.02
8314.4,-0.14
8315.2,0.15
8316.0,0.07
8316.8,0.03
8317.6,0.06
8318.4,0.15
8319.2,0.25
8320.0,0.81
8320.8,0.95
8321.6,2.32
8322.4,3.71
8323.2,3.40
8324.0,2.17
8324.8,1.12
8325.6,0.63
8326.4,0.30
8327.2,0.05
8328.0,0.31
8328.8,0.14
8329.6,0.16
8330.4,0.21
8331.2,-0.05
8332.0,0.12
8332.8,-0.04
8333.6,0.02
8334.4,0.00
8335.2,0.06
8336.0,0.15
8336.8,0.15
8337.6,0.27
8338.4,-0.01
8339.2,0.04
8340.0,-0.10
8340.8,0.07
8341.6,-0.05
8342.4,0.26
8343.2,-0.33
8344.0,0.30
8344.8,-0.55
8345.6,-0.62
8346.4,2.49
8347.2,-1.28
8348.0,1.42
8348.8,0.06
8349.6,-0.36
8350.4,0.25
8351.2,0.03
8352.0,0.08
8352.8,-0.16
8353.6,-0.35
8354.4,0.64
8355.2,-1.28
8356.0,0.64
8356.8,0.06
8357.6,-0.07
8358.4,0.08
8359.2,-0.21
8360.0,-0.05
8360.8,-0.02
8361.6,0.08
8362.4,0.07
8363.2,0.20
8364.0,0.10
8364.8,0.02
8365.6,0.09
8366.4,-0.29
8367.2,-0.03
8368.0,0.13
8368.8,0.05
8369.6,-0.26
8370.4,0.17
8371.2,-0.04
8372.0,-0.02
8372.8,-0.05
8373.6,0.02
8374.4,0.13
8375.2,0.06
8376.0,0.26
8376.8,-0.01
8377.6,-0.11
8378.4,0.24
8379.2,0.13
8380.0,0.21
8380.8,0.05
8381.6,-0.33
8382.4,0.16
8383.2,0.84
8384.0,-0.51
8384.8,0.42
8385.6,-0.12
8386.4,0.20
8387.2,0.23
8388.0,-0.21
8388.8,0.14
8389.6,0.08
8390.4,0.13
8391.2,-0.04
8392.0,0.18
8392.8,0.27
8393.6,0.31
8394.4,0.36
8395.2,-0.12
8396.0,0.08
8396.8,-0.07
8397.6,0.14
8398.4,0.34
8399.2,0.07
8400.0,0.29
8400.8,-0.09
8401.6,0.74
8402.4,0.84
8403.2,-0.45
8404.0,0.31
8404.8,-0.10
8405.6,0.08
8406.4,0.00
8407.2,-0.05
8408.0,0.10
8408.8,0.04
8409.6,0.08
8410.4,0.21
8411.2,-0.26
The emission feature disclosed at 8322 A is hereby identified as [O III] 5007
